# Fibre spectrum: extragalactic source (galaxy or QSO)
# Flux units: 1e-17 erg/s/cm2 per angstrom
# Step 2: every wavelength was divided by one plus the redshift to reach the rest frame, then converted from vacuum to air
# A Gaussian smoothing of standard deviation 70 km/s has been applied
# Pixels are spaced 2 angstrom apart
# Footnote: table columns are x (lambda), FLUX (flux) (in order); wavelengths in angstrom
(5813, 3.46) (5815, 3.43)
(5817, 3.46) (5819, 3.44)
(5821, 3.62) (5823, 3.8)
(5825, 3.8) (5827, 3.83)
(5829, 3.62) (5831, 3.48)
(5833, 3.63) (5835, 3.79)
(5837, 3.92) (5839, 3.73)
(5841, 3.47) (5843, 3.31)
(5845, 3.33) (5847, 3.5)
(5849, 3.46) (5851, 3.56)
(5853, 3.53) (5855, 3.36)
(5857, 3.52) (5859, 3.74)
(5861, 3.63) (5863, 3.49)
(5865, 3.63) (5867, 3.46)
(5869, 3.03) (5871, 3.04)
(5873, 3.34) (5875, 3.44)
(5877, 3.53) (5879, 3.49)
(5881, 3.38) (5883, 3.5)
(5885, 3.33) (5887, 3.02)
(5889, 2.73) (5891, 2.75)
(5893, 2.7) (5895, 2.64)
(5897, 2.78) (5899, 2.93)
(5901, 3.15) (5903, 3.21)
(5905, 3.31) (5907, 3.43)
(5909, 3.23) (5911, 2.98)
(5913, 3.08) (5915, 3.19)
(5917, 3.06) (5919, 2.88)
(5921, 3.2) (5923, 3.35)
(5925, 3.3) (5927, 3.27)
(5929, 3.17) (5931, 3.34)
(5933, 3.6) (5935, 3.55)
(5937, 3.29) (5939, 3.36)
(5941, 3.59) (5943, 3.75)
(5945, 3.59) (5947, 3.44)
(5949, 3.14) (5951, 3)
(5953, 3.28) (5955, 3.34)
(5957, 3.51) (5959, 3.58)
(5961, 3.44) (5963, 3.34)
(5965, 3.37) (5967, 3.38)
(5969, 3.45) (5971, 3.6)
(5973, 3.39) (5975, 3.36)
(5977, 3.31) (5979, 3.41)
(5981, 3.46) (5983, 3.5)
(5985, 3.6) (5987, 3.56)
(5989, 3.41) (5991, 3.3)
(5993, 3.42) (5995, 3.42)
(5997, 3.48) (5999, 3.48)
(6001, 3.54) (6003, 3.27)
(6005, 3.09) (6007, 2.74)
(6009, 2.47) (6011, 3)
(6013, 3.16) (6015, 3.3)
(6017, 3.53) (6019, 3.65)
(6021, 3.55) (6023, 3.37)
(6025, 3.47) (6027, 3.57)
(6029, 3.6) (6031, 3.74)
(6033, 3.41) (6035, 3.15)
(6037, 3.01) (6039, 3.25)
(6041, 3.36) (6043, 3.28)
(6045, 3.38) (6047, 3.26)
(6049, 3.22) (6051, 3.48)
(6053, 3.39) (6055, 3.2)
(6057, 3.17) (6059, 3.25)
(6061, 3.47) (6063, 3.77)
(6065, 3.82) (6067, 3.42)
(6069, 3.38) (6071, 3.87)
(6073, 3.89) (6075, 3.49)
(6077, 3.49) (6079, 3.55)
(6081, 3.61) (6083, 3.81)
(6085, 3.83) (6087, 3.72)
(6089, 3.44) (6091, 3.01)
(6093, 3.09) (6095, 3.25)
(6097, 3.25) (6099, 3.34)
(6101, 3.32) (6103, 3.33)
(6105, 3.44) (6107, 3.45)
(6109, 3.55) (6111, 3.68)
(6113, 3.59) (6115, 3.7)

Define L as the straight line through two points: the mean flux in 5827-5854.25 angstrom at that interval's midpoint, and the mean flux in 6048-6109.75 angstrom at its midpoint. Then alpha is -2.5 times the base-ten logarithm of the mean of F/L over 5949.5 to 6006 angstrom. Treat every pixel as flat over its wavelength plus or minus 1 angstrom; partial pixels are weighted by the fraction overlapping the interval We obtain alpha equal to 0.03 mag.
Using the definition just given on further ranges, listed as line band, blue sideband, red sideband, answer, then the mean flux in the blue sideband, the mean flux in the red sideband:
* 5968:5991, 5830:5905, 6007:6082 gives -0.02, 3.34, 3.4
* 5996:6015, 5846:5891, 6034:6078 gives 0.09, 3.38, 3.41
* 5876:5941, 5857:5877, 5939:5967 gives 0.08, 3.43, 3.41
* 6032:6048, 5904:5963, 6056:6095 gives 0.07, 3.32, 3.52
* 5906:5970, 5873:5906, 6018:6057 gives -0.04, 3.12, 3.38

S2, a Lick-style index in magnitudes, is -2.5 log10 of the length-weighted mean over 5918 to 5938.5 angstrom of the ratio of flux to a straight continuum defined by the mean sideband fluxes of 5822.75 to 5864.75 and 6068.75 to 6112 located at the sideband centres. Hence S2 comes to 0.083 mag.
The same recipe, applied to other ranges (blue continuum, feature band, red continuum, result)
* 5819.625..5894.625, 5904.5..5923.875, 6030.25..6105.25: 0.09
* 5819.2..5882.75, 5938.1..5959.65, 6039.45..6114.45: 0.03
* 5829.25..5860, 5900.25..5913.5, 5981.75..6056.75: 0.09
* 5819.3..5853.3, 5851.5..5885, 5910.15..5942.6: 0.01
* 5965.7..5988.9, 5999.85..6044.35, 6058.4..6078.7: 0.07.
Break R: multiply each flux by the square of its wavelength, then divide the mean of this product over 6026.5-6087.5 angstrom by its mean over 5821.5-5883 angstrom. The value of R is 1.06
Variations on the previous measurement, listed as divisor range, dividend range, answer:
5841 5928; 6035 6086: 1.13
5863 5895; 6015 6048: 1.12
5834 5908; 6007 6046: 1.05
